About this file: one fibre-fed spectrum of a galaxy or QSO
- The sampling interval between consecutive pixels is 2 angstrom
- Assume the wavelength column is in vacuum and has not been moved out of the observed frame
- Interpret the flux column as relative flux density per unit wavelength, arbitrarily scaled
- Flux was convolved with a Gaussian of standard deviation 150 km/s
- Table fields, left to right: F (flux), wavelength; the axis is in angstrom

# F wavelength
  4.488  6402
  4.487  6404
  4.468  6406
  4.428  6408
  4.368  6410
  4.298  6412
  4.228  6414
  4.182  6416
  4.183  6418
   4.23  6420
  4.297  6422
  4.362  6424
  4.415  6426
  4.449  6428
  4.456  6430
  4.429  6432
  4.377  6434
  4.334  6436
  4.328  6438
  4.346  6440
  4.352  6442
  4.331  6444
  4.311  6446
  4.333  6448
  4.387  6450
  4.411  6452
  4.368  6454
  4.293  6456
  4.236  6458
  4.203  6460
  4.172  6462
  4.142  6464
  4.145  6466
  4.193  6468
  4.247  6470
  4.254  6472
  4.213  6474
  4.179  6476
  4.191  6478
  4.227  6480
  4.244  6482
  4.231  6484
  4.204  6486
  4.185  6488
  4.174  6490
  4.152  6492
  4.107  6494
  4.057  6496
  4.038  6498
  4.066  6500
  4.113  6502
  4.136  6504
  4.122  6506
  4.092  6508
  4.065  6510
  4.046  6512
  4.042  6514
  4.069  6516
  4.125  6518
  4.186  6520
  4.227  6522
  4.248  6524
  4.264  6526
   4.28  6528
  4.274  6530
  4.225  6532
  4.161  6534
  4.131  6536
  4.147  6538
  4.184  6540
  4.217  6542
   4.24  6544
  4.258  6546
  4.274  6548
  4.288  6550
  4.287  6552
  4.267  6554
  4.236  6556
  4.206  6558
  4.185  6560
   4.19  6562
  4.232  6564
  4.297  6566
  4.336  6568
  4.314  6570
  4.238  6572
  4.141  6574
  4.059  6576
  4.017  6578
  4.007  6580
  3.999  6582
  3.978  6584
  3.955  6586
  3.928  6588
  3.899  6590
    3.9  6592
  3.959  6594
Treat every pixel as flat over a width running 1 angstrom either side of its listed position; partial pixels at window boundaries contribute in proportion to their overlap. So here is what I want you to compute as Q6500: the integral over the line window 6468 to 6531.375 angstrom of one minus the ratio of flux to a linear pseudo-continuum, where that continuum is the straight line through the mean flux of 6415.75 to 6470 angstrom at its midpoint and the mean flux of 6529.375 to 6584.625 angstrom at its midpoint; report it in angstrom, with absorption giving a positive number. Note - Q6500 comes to 1.29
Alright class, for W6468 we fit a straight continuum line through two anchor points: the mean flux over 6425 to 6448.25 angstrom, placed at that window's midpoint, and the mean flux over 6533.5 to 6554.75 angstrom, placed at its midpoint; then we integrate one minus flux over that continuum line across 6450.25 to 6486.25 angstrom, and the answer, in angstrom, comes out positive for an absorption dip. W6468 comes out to 0.8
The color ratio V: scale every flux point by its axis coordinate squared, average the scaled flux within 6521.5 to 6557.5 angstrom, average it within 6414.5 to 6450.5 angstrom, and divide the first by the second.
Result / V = 1.0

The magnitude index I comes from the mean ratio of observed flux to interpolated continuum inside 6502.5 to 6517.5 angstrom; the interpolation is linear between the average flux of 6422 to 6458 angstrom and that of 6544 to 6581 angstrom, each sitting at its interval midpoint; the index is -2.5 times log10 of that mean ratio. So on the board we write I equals 0.05 mag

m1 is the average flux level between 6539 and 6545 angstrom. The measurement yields 4.21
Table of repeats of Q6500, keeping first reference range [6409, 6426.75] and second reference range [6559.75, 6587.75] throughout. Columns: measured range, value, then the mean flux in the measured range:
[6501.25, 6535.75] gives 0.2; 4.16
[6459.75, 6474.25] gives 0.1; 4.19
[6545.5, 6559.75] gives -0.4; 4.26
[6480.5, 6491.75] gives 0.0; 4.2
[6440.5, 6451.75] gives -0.2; 4.35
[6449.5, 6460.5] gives -0.2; 4.32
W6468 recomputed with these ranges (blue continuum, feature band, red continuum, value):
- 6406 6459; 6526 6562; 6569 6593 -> -1.0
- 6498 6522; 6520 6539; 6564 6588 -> -0.5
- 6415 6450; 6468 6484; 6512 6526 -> 0.1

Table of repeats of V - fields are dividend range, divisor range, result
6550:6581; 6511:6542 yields 1.02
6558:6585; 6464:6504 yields 1.02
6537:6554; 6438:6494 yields 1.02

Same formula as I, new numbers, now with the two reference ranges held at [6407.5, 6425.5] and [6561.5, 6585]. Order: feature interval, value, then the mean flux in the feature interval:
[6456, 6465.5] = 0.01 mag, 4.2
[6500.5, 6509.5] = 0.03 mag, 4.11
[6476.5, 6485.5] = 0.00 mag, 4.22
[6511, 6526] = 0.01 mag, 4.14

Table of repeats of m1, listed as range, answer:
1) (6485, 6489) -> 4.19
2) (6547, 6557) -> 4.27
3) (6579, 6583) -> 4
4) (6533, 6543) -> 4.17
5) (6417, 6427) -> 4.3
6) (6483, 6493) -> 4.19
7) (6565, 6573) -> 4.3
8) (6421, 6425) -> 4.33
